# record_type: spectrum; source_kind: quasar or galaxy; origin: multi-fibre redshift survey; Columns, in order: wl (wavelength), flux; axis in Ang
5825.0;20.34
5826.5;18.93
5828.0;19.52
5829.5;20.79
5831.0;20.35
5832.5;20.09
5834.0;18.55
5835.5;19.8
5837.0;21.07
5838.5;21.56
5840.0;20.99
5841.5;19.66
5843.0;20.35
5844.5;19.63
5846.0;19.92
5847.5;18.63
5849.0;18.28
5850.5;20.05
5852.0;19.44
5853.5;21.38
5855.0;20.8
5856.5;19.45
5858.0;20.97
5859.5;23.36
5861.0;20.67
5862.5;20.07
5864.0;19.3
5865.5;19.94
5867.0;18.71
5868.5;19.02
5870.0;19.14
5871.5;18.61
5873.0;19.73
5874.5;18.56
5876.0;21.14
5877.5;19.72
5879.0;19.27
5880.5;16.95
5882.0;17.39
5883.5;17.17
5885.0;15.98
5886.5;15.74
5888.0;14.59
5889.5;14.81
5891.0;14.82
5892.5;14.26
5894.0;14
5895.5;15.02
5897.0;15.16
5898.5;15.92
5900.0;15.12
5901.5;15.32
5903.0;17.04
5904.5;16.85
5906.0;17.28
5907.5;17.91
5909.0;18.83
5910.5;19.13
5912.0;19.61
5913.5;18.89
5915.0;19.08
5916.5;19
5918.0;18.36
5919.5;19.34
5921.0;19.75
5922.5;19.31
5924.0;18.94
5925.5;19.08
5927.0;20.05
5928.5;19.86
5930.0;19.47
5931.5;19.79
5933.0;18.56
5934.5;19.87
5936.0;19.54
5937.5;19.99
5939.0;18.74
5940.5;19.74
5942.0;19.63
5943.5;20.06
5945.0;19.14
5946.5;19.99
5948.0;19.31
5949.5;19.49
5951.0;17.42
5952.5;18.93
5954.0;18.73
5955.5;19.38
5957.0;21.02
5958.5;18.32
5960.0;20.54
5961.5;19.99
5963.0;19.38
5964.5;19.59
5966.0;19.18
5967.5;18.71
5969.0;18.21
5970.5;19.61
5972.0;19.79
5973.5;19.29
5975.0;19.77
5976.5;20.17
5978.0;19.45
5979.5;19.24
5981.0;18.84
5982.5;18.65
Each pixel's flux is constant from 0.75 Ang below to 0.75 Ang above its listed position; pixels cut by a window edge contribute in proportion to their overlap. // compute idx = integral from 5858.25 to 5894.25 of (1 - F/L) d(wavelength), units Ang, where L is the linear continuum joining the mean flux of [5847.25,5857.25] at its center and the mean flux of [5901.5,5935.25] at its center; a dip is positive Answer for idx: 2.4 Ang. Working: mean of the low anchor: 19.8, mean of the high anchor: 18.8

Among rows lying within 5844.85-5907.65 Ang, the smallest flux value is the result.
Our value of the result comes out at 14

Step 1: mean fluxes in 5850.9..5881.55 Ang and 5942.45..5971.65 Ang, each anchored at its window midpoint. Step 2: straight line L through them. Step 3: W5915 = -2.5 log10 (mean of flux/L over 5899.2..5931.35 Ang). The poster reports 0.06 mag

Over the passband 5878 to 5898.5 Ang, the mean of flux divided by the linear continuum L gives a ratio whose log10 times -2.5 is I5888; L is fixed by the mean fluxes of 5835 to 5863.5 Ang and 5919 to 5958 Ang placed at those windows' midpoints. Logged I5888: 0.250 mag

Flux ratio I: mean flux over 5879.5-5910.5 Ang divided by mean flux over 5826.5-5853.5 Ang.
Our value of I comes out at 0.81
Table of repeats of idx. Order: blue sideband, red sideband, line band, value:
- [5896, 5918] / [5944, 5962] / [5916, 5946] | -1.5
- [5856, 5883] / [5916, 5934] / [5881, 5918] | 5.2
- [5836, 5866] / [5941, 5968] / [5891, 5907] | 3.4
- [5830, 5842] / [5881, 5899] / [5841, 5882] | -4.0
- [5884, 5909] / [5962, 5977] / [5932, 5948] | -1.5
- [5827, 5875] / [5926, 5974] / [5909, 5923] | 0.3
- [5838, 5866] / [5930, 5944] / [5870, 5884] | 0.9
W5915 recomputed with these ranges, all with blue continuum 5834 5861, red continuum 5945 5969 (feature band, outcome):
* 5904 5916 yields 0.07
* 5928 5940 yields 0.00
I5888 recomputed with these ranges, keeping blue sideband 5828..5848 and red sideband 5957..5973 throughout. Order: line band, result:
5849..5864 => -0.027 mag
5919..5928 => 0.012 mag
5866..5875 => 0.052 mag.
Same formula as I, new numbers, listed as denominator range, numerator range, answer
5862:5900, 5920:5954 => 1.12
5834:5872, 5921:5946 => 0.97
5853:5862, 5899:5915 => 0.84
